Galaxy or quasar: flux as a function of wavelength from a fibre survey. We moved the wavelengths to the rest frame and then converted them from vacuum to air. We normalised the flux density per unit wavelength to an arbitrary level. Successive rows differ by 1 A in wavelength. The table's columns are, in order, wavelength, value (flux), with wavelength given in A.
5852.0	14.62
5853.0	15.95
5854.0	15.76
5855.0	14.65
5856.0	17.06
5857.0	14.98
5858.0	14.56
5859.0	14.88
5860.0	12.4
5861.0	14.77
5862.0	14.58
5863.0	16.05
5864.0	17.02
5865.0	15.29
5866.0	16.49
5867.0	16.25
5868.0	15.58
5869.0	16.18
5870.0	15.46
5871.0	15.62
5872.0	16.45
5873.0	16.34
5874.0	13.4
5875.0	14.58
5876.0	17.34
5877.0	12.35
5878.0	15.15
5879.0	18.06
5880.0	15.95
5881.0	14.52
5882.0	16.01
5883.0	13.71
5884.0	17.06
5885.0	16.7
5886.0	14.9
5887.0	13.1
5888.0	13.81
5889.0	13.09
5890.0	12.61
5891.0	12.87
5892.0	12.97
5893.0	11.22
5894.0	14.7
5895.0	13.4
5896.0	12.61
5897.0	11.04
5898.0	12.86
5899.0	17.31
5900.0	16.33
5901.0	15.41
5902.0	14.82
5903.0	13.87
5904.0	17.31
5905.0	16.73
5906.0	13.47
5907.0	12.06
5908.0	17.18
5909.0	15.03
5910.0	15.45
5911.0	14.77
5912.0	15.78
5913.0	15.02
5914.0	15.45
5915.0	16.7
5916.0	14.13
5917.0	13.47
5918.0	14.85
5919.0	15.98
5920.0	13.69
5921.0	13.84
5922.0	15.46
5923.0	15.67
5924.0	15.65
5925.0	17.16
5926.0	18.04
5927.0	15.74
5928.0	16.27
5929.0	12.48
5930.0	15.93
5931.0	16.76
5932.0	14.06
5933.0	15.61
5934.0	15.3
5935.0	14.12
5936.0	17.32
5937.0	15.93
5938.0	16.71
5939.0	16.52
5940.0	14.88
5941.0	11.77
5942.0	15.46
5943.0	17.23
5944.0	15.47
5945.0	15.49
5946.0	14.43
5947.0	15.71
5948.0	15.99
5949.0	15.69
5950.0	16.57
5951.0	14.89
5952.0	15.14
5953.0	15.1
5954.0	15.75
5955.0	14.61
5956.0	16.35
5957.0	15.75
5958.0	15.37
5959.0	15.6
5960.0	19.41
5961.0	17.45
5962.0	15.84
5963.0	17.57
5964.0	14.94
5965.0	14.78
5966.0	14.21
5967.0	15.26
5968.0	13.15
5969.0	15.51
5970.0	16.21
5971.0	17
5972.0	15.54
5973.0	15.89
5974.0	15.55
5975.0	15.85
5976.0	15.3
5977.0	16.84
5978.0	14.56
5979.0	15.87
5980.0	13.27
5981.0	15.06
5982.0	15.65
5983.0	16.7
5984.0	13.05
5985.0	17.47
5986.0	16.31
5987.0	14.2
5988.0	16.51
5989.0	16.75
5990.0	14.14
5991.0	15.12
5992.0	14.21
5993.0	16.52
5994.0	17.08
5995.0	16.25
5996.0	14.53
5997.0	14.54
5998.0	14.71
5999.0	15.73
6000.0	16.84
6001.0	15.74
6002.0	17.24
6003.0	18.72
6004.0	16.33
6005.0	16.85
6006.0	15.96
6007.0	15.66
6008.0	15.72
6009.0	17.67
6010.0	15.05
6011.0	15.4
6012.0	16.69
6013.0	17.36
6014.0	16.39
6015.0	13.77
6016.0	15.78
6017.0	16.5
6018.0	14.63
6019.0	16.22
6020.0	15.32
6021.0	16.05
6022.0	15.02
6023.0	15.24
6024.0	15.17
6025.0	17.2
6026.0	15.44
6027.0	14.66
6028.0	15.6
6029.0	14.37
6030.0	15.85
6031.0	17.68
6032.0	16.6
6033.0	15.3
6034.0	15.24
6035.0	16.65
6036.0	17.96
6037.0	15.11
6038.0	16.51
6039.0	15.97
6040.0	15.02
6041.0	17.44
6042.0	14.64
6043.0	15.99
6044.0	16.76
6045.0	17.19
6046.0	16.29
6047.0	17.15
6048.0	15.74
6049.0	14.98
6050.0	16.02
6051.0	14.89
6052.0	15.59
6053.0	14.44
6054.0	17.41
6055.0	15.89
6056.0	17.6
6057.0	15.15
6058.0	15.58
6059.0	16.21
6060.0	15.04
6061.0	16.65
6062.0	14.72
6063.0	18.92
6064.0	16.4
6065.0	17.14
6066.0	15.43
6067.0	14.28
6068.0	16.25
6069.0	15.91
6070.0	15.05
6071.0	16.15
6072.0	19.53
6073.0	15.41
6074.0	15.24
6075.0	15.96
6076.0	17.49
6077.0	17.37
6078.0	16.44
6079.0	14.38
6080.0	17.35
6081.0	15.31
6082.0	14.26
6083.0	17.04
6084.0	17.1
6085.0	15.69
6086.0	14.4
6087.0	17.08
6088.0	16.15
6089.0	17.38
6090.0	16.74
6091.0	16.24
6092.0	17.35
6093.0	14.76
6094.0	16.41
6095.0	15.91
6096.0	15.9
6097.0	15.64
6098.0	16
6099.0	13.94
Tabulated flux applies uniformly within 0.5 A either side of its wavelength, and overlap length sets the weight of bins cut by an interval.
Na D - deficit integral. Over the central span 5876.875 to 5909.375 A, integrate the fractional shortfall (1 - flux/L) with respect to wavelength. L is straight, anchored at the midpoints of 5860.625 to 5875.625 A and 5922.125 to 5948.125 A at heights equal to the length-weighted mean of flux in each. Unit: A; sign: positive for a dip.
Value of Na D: 2.3 A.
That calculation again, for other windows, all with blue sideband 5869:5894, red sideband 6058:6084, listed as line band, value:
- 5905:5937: -0.5 A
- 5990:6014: -0.6 A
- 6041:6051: -0.1 A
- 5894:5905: 0.2 A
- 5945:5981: -0.6 A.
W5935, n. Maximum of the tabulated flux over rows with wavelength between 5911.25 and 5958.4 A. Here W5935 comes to 18.04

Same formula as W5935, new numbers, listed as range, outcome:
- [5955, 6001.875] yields 19.41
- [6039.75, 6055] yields 17.44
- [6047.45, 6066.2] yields 18.92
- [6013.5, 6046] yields 17.96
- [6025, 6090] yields 19.53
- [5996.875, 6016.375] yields 18.72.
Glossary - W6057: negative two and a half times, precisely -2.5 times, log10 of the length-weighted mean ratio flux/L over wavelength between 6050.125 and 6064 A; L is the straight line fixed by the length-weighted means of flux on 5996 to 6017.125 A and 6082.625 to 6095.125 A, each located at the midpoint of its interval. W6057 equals 0.01 mag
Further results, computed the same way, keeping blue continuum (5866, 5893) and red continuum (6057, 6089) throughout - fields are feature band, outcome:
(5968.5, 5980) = -0.01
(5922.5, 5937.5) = -0.03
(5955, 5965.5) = -0.05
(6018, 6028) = 0.02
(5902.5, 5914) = 0.00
